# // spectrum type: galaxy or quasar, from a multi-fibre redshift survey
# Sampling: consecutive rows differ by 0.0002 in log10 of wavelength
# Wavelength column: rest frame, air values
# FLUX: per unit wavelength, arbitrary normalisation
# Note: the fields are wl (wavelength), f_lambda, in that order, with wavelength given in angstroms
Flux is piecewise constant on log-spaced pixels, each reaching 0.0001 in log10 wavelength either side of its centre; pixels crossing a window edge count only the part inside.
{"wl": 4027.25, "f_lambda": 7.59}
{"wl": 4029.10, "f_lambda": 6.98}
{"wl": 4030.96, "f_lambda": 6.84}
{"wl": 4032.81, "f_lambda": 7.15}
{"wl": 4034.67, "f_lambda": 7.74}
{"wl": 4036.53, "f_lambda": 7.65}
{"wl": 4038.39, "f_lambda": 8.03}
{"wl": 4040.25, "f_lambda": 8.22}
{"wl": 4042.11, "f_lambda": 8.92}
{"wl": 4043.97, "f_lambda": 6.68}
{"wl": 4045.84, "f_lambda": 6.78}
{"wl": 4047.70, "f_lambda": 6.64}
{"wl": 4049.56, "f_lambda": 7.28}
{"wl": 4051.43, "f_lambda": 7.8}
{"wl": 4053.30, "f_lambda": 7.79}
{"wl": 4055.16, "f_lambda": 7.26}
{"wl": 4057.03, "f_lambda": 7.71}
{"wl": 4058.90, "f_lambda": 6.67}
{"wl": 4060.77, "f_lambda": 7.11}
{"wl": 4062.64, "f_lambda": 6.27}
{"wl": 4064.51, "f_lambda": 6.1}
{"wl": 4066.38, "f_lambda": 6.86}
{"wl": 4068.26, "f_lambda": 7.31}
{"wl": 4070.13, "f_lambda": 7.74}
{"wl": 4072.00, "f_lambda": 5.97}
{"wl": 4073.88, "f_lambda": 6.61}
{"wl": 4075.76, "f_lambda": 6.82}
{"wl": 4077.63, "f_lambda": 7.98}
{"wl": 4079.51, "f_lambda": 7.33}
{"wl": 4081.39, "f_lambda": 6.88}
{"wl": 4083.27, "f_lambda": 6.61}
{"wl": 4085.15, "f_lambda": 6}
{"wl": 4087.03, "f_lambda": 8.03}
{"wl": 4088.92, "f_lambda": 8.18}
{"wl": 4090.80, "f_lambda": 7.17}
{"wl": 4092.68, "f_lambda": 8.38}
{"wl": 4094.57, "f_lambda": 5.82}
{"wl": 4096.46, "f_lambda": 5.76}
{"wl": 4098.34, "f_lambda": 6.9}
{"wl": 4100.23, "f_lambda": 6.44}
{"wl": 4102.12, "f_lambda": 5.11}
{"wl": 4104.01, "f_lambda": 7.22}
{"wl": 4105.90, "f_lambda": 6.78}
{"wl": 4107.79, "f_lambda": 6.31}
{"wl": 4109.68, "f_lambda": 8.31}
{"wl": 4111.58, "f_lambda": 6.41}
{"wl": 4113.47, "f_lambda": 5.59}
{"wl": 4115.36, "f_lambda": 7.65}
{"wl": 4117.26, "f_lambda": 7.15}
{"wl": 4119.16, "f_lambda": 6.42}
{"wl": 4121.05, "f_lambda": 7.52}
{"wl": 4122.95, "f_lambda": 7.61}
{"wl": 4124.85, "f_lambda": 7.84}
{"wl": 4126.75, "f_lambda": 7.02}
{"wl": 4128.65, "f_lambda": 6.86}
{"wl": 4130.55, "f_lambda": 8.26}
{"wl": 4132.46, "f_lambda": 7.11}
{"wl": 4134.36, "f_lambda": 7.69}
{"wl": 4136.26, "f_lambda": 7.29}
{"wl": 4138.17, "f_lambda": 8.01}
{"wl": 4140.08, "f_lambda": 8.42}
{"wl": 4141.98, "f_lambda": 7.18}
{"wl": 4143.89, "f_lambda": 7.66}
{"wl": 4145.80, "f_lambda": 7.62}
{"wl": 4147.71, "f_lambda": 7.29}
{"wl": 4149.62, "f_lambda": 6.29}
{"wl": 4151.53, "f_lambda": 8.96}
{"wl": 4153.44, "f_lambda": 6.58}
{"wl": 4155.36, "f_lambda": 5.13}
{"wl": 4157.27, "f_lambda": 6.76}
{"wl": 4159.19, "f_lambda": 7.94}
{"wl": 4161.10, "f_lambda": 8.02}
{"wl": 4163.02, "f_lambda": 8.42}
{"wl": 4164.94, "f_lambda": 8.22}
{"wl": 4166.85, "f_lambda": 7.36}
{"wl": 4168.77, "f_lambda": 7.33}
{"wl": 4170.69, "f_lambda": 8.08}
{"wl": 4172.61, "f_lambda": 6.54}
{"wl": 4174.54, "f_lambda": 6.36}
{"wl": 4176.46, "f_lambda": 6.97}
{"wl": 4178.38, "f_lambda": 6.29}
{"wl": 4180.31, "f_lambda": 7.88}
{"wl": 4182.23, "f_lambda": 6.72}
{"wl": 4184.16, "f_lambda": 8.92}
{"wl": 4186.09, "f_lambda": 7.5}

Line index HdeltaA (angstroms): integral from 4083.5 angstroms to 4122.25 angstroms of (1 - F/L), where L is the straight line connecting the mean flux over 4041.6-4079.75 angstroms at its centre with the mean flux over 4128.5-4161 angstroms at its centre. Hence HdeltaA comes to 2.1 angstroms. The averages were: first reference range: 7.1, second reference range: 7.38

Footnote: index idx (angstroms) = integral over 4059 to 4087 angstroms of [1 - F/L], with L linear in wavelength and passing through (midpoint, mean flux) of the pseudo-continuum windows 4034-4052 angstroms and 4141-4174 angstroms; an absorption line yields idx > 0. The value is 2.4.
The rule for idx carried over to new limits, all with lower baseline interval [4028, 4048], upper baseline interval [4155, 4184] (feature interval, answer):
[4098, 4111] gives 1.2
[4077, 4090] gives 0.2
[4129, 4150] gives -0.6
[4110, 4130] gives 0.8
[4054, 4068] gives 1.0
